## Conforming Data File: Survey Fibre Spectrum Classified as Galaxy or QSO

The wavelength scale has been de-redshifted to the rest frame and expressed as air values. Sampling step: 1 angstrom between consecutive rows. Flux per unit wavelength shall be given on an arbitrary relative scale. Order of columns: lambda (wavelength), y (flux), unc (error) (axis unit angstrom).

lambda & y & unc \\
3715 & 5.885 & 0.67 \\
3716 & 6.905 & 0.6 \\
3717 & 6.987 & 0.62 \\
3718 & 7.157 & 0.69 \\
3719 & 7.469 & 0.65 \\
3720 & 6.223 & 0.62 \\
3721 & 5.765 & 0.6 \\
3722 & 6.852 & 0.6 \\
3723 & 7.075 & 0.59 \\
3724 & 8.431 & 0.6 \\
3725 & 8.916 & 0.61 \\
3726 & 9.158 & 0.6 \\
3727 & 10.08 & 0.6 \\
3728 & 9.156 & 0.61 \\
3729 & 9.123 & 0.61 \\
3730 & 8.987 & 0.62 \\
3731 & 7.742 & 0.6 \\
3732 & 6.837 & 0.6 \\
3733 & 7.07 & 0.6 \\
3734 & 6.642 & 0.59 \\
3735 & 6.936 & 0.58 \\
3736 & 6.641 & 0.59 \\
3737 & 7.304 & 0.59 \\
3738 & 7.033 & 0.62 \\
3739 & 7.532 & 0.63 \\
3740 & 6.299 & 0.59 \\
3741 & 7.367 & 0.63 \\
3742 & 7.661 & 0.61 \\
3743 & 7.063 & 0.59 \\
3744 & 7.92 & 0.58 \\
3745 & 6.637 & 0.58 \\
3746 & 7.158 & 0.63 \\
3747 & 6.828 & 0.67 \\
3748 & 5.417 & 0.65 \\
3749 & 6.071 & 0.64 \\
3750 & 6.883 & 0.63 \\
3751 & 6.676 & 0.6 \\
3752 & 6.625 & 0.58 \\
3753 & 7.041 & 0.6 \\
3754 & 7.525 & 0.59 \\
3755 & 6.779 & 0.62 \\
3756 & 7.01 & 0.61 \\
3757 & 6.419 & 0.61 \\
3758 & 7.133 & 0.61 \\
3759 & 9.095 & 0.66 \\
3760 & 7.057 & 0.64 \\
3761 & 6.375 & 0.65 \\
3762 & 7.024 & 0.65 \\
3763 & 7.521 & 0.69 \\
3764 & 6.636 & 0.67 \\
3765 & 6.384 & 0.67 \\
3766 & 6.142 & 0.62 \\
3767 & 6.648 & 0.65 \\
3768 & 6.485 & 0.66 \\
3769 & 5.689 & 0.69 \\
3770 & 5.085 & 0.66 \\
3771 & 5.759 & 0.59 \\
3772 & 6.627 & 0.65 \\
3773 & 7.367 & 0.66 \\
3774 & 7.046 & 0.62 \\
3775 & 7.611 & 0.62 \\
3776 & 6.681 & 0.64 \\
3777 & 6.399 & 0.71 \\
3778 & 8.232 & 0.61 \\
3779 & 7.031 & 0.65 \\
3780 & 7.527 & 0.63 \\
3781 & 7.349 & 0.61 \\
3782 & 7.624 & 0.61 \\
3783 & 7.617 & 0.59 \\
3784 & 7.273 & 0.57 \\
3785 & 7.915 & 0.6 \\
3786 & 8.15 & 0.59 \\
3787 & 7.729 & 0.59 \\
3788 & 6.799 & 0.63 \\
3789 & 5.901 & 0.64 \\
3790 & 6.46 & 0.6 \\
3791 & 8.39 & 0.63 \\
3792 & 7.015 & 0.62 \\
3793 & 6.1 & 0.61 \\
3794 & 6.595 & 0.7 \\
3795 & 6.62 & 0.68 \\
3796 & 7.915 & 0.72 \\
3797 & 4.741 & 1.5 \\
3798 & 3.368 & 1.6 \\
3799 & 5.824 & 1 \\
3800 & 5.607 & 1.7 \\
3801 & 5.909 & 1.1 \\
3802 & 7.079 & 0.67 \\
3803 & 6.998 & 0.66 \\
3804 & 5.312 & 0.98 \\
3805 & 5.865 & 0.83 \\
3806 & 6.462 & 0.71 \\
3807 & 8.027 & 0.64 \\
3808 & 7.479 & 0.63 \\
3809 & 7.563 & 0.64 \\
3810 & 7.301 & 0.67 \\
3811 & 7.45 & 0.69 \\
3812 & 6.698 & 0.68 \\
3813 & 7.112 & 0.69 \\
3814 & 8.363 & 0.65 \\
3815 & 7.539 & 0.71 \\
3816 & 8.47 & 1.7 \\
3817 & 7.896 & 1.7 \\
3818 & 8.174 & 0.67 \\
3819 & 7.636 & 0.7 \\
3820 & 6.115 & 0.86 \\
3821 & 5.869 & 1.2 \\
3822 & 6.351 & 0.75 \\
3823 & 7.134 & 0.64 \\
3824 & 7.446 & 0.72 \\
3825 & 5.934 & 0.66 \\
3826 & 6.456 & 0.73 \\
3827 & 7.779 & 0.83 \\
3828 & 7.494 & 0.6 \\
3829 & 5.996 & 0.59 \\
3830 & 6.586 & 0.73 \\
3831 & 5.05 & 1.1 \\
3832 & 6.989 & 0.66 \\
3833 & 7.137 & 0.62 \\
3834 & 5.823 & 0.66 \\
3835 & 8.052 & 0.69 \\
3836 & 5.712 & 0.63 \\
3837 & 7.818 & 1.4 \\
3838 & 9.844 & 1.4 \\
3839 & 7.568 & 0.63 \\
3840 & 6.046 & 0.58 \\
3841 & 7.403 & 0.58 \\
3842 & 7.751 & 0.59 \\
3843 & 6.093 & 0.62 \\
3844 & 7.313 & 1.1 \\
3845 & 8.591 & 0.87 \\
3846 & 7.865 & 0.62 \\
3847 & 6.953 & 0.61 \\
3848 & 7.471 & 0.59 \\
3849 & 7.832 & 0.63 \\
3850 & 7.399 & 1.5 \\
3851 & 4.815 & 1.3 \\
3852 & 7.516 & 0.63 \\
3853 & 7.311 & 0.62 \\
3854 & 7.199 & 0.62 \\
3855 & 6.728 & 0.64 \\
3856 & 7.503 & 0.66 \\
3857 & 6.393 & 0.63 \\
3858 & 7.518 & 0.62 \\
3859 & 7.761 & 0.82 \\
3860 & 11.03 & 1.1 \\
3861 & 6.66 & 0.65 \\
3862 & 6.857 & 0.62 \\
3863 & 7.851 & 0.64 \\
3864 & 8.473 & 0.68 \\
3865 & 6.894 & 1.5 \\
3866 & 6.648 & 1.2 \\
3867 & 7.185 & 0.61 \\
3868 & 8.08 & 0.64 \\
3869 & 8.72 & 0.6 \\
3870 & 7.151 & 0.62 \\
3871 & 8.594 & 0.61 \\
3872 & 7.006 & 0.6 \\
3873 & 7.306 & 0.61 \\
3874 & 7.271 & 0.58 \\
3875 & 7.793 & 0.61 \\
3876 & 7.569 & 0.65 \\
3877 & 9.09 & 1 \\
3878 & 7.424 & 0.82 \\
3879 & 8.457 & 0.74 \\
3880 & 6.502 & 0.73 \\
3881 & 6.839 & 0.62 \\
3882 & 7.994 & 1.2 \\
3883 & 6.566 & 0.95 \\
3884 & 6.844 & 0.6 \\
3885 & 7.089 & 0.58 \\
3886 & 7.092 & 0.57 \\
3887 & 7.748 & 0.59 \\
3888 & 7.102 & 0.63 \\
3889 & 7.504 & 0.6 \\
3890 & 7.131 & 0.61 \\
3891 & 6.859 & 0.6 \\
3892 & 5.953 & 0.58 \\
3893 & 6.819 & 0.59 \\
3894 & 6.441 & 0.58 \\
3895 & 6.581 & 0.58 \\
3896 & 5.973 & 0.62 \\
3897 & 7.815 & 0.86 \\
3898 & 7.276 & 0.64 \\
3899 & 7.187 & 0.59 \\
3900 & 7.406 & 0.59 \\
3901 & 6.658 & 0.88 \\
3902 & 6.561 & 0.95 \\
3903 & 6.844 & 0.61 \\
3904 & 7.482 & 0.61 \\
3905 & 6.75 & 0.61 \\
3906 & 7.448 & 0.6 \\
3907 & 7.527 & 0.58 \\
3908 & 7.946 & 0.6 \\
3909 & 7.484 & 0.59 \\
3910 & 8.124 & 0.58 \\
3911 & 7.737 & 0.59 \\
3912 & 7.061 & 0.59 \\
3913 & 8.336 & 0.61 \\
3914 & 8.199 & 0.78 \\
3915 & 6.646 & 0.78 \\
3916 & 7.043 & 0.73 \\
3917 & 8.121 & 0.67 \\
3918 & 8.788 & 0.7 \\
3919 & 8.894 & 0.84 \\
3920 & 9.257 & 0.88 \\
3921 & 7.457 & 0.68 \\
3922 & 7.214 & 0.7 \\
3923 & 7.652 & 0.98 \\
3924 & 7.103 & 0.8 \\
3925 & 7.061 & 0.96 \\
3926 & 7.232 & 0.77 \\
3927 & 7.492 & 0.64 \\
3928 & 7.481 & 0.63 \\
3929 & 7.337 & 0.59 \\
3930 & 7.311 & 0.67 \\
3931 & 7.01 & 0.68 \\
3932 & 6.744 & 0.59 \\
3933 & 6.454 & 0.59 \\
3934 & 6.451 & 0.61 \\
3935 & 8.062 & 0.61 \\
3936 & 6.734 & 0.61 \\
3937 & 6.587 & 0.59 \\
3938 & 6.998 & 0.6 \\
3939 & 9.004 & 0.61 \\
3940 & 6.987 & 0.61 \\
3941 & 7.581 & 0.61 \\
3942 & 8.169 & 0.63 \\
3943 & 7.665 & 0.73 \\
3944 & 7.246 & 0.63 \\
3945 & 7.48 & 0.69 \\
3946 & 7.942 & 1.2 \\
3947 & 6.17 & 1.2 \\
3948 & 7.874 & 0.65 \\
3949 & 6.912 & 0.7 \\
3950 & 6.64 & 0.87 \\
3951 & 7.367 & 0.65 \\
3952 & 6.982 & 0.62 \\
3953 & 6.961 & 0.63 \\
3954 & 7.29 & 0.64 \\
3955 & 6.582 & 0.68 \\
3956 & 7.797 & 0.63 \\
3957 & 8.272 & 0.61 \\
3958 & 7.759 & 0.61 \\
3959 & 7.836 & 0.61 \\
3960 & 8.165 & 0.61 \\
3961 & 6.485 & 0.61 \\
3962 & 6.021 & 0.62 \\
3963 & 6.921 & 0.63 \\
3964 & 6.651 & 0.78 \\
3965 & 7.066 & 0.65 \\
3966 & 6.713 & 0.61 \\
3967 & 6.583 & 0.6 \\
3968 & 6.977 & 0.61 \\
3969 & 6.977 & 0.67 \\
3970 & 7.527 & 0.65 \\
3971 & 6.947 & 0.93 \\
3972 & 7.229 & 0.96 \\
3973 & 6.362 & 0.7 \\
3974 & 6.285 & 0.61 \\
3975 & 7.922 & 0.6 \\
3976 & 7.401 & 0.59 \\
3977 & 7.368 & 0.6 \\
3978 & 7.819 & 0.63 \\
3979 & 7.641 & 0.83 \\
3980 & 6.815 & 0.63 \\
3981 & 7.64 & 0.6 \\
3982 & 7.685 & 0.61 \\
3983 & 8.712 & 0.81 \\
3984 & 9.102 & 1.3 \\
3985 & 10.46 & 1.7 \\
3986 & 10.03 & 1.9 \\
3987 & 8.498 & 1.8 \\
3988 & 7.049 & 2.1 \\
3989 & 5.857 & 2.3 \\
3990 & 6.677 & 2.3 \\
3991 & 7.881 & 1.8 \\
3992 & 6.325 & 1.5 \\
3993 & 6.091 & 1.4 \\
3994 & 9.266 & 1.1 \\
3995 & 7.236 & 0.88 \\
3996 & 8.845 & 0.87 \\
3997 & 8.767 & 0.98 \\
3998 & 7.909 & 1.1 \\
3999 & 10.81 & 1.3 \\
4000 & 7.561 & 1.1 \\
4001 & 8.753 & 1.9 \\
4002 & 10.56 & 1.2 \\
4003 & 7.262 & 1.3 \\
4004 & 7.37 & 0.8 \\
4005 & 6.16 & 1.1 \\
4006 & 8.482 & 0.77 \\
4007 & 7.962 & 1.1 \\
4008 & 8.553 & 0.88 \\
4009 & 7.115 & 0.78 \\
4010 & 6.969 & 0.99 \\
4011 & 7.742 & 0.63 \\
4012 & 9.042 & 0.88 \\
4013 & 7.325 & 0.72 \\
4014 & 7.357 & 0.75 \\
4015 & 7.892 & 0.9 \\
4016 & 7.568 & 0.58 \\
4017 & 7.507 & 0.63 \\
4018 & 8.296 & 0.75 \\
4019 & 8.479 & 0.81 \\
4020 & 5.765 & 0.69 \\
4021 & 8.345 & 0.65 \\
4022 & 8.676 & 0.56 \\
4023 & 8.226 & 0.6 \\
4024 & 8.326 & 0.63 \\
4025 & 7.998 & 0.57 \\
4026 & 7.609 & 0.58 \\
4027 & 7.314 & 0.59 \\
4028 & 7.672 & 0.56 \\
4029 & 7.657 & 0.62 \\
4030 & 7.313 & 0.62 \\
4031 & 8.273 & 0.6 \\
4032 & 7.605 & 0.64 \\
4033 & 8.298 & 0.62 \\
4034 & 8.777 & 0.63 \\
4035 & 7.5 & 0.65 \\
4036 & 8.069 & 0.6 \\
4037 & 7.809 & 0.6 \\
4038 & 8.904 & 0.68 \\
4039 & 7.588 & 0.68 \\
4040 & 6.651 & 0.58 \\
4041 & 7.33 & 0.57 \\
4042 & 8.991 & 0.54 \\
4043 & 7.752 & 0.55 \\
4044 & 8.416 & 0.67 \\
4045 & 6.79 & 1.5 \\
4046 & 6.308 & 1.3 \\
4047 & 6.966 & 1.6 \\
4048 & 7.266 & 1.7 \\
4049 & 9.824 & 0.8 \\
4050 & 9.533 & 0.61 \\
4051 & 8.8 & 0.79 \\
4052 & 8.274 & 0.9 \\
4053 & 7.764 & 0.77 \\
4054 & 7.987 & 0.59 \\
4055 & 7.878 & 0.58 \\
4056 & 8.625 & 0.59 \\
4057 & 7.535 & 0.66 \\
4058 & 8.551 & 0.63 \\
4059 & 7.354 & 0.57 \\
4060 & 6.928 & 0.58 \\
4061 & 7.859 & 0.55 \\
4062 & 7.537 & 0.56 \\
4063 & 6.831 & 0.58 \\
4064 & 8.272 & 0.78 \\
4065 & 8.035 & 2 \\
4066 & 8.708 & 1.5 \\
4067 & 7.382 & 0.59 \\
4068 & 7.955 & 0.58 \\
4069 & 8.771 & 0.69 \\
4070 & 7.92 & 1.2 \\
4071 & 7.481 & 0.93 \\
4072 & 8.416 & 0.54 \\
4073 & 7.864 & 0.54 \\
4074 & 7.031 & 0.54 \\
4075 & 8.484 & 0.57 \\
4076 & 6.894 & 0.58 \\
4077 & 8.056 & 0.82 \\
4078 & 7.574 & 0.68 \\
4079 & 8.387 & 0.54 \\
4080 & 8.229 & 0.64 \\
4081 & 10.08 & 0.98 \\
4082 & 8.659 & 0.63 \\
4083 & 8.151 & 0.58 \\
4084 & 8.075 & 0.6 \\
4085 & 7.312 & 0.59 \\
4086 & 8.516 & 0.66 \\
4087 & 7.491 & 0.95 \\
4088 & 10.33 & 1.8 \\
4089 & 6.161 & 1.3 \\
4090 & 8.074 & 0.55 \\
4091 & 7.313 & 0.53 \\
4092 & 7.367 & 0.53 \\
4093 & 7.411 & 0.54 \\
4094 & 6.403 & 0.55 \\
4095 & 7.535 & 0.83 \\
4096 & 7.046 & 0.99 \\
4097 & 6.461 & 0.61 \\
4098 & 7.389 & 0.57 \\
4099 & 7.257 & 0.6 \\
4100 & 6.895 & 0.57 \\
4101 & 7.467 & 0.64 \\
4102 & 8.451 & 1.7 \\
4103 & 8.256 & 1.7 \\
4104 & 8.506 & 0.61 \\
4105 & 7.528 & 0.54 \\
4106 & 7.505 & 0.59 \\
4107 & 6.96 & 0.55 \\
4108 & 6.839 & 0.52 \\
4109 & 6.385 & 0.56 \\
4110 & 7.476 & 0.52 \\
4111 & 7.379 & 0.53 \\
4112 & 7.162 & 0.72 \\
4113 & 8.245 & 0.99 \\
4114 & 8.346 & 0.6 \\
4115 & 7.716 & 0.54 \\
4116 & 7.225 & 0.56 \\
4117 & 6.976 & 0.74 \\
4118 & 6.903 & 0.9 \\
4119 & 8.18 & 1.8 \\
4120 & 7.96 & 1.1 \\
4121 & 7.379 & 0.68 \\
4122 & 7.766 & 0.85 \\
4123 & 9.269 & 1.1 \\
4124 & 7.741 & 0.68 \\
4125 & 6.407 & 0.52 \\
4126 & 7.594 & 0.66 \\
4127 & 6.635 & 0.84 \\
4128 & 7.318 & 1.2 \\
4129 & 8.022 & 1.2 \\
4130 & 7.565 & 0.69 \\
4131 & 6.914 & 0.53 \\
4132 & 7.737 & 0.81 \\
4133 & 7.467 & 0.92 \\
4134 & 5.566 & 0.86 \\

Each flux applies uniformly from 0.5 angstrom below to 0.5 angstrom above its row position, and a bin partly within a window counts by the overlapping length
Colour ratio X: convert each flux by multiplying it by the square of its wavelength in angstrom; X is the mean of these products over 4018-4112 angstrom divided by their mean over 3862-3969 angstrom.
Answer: 1.15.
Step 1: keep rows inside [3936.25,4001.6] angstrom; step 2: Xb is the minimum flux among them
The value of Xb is 5.857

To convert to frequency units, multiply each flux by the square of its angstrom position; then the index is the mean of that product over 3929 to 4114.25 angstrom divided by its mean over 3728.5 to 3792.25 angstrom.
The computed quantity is 1.2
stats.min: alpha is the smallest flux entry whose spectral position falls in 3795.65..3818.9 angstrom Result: 3.368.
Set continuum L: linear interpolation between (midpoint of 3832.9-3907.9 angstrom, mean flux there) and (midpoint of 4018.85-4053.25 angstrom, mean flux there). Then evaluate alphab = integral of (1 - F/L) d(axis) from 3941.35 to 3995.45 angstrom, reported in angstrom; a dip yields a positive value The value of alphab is 1.9 angstrom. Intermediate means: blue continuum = 7.3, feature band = 7.4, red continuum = 7.91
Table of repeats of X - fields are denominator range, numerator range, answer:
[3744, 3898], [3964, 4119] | 1.23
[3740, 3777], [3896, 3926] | 1.20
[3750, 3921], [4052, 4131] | 1.23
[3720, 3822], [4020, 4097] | 1.30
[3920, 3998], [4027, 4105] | 1.12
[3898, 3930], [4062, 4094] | 1.15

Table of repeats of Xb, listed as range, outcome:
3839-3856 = 4.815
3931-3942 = 6.451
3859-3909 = 5.953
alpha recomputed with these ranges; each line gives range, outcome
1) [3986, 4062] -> 5.765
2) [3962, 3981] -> 6.021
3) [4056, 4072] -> 6.831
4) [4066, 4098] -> 6.161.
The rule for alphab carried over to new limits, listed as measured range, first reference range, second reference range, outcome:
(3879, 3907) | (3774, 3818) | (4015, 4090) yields 1.3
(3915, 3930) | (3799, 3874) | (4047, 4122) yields -0.6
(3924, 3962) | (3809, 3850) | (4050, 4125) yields 0.8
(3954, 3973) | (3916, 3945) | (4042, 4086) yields 1.2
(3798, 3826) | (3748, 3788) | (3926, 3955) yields 0.6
